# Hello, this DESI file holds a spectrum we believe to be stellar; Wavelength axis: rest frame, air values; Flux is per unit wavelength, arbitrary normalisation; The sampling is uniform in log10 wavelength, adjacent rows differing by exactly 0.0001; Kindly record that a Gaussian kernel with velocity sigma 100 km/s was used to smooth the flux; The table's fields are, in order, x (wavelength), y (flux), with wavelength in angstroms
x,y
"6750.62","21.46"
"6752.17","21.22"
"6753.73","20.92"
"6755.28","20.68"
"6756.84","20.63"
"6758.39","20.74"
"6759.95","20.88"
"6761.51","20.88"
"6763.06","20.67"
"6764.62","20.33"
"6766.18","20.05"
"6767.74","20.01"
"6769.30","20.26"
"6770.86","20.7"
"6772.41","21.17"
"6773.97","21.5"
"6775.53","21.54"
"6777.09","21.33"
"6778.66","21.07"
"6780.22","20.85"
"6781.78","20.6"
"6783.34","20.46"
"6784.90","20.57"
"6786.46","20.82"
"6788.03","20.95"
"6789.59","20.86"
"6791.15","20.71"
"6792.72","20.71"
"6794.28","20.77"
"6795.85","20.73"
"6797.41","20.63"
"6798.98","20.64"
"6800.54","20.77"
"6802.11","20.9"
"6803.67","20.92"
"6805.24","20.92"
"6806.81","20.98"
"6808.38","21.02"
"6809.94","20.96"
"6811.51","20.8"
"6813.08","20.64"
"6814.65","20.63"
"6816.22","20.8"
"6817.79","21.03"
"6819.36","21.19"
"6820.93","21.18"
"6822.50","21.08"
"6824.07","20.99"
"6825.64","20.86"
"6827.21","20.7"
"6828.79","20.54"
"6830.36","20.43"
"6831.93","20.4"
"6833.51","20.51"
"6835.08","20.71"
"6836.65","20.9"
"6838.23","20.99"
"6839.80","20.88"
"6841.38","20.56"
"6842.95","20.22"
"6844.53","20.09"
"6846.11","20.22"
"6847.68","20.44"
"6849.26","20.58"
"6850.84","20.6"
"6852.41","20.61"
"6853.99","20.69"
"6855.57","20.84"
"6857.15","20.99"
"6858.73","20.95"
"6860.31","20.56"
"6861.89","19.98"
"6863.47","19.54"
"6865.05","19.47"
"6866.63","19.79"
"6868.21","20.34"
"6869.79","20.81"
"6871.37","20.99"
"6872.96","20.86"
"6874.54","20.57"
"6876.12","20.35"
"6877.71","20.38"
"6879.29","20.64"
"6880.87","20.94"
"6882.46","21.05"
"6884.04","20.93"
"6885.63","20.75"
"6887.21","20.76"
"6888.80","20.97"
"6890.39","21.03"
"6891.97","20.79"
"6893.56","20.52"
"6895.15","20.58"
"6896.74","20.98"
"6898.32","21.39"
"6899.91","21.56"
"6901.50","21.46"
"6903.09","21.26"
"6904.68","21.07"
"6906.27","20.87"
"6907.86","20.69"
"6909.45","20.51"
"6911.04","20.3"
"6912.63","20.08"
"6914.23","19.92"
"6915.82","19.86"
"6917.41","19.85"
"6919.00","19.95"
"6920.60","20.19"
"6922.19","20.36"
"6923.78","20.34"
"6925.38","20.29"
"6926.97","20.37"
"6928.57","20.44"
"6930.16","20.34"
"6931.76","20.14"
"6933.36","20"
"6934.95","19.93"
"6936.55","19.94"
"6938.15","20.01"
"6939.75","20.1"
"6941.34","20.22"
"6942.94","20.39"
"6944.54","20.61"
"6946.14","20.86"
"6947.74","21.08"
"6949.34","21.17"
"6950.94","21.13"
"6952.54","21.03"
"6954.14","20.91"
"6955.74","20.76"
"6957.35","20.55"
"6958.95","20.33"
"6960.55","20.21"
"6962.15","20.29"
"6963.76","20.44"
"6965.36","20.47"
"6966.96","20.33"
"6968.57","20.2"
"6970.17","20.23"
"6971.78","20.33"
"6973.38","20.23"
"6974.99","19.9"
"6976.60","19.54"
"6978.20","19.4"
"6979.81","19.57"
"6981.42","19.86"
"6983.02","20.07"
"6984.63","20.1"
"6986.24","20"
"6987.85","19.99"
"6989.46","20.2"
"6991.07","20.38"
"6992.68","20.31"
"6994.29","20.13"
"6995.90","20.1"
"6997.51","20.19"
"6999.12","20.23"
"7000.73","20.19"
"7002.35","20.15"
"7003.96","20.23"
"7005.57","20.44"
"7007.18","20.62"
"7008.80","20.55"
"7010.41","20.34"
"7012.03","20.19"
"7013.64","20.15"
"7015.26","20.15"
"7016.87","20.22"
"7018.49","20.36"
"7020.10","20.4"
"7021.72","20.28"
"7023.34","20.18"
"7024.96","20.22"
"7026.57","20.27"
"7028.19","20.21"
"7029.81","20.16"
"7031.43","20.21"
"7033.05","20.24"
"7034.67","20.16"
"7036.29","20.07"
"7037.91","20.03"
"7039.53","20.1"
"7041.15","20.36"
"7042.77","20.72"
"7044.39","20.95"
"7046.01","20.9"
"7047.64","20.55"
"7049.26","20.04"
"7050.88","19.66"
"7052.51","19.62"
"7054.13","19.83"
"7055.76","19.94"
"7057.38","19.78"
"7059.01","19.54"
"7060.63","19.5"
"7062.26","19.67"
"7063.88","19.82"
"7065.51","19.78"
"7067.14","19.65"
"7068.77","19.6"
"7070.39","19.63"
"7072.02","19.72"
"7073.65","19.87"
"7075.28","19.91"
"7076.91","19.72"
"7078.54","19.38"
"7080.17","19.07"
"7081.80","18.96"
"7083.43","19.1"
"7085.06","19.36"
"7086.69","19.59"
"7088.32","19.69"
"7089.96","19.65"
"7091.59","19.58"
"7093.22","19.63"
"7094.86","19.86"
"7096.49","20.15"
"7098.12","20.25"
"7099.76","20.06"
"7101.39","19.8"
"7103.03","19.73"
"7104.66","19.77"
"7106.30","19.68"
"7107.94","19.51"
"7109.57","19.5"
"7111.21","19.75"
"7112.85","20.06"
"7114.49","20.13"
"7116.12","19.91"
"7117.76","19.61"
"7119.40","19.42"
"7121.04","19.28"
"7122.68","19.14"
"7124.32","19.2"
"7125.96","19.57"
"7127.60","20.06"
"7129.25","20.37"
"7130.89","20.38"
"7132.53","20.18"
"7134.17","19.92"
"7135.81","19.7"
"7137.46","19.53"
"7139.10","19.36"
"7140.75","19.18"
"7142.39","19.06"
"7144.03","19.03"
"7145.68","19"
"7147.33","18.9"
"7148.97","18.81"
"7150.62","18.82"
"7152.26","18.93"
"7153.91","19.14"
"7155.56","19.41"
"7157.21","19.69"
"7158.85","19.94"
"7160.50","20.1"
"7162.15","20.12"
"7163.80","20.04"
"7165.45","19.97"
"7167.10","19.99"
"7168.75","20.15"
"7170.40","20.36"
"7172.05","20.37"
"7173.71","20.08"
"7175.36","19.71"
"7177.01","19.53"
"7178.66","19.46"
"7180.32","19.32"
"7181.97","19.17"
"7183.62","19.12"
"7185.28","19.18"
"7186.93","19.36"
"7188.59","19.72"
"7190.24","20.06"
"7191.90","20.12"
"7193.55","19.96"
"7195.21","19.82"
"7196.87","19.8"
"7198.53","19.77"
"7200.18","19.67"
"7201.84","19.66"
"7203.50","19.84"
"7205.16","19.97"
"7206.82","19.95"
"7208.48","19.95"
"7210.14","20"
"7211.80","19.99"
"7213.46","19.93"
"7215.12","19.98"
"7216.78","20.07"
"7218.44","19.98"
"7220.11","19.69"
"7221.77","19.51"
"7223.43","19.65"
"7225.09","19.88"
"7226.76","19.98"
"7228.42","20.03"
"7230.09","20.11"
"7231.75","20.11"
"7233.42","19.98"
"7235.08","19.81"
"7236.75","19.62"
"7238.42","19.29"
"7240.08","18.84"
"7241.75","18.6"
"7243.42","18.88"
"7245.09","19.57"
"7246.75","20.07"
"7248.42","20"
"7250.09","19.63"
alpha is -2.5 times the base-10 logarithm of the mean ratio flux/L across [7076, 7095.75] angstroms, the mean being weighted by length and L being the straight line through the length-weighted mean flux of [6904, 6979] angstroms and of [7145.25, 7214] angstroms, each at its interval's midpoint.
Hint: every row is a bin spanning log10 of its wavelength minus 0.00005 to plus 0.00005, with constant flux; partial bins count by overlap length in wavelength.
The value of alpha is 0.03 mag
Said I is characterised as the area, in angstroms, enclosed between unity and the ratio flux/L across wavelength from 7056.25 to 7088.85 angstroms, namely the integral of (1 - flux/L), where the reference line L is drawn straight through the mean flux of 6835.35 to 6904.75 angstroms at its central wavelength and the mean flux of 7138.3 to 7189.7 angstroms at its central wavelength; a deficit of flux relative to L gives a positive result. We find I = 0.5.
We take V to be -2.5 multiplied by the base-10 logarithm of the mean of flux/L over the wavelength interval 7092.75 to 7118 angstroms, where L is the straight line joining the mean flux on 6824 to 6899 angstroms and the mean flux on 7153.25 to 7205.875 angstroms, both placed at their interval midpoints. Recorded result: 0.01 mag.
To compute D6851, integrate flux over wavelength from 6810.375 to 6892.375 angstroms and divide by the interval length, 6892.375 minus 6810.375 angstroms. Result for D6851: 20.6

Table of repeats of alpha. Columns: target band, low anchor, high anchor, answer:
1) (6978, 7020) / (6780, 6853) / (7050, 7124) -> -0.009 mag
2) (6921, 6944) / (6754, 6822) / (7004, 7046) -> 0.016 mag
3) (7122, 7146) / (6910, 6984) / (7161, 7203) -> 0.016 mag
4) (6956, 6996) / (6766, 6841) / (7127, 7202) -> 0.007 mag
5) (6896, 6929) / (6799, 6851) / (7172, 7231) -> -0.002 mag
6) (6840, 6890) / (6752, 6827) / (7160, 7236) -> 0.005 mag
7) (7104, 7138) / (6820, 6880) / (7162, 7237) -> 0.014 mag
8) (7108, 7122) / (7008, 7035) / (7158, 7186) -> 0.015 mag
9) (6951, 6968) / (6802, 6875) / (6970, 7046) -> -0.012 mag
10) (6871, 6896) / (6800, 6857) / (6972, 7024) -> -0.010 mag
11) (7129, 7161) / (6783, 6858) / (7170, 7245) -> 0.024 mag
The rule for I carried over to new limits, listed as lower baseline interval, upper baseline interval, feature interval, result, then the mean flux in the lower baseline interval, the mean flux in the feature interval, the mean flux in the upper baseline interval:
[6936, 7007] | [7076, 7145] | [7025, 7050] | -0.4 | 20.3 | 20.3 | 19.6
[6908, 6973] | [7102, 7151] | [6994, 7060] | -0.7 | 20.4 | 20.2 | 19.6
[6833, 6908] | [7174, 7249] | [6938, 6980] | 0.1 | 20.7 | 20.4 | 19.7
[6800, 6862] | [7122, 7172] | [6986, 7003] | 0.0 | 20.7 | 20.2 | 19.6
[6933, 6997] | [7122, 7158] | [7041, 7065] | -0.2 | 20.3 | 20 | 19.4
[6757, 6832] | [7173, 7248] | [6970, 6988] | 0.3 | 20.8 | 19.9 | 19.7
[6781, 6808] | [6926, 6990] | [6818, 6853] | 0.0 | 20.8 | 20.7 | 20.3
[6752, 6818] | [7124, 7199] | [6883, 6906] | -0.6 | 20.8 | 21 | 19.6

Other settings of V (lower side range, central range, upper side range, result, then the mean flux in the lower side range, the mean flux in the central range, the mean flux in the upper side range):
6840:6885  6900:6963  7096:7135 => -0.01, 20.5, 20.5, 19.8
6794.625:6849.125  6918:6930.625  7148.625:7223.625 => 0.01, 20.7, 20.3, 19.7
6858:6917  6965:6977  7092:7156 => 0.01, 20.6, 20.2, 19.6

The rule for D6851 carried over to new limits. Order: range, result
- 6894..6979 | 20.4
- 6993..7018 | 20.3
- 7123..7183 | 19.6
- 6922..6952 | 20.4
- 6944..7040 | 20.3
